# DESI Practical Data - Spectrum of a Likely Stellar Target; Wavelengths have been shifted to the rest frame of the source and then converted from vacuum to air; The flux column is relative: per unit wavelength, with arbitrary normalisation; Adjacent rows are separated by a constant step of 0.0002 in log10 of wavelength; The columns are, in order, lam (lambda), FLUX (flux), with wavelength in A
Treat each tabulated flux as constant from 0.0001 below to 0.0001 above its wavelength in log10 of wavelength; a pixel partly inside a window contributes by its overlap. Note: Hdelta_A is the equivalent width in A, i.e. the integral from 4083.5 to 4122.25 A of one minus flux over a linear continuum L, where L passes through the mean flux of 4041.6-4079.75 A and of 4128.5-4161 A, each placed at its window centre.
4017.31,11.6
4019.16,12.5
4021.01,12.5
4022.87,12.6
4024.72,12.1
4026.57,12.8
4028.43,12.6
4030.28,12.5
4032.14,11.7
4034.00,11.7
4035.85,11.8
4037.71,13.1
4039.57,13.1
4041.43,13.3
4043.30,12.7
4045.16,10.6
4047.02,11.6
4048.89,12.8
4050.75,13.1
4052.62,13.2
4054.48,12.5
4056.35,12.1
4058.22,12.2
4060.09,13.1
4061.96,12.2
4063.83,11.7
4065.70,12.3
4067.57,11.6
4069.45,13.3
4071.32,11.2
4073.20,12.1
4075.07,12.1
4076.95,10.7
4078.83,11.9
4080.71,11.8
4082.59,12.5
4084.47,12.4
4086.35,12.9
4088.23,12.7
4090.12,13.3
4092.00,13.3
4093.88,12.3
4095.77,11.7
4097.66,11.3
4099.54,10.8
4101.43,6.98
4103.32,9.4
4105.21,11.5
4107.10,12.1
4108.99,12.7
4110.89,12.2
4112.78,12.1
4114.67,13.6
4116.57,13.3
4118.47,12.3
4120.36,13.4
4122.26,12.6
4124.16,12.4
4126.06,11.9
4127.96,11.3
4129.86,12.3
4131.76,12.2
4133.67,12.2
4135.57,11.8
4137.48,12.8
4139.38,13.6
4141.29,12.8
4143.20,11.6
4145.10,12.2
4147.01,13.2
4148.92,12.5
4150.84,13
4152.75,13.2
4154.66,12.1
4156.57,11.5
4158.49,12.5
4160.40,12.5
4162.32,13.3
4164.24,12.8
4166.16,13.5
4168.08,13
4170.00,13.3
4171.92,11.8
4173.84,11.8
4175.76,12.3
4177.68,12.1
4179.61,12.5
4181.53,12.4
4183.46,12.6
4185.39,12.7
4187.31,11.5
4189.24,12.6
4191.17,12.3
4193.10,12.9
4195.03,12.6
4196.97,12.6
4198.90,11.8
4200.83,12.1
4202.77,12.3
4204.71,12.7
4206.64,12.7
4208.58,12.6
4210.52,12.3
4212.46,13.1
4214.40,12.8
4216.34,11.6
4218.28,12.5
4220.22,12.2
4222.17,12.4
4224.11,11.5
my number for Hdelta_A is 0.9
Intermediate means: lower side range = 12.2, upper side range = 12.5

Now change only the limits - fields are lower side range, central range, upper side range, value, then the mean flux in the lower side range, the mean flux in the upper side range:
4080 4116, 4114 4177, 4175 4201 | -2.2 A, 11.9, 12.4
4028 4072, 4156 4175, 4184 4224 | -0.4 A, 12.3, 12.4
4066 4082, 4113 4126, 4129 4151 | -0.5 A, 11.9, 12.5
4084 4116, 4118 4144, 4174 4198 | -0.7 A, 11.8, 12.4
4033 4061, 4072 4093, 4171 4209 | 0.2 A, 12.5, 12.3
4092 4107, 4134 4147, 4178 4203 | -1.1 A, 10.8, 12.4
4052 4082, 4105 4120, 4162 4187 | -0.3 A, 12.1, 12.6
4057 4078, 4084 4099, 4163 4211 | -0.4 A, 12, 12.5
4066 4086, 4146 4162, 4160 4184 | -0.1 A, 12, 12.6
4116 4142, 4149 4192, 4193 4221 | -0.2 A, 12.5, 12.4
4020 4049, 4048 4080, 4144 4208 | 0.3 A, 12.3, 12.5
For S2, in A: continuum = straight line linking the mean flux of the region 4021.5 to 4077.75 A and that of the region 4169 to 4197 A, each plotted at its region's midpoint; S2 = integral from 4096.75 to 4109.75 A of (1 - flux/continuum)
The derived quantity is 1.8 A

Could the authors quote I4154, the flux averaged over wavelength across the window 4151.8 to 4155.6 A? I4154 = 12.7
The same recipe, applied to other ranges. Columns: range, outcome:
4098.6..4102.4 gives 8.9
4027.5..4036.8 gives 12.1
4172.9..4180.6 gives 12.2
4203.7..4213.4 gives 12.7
